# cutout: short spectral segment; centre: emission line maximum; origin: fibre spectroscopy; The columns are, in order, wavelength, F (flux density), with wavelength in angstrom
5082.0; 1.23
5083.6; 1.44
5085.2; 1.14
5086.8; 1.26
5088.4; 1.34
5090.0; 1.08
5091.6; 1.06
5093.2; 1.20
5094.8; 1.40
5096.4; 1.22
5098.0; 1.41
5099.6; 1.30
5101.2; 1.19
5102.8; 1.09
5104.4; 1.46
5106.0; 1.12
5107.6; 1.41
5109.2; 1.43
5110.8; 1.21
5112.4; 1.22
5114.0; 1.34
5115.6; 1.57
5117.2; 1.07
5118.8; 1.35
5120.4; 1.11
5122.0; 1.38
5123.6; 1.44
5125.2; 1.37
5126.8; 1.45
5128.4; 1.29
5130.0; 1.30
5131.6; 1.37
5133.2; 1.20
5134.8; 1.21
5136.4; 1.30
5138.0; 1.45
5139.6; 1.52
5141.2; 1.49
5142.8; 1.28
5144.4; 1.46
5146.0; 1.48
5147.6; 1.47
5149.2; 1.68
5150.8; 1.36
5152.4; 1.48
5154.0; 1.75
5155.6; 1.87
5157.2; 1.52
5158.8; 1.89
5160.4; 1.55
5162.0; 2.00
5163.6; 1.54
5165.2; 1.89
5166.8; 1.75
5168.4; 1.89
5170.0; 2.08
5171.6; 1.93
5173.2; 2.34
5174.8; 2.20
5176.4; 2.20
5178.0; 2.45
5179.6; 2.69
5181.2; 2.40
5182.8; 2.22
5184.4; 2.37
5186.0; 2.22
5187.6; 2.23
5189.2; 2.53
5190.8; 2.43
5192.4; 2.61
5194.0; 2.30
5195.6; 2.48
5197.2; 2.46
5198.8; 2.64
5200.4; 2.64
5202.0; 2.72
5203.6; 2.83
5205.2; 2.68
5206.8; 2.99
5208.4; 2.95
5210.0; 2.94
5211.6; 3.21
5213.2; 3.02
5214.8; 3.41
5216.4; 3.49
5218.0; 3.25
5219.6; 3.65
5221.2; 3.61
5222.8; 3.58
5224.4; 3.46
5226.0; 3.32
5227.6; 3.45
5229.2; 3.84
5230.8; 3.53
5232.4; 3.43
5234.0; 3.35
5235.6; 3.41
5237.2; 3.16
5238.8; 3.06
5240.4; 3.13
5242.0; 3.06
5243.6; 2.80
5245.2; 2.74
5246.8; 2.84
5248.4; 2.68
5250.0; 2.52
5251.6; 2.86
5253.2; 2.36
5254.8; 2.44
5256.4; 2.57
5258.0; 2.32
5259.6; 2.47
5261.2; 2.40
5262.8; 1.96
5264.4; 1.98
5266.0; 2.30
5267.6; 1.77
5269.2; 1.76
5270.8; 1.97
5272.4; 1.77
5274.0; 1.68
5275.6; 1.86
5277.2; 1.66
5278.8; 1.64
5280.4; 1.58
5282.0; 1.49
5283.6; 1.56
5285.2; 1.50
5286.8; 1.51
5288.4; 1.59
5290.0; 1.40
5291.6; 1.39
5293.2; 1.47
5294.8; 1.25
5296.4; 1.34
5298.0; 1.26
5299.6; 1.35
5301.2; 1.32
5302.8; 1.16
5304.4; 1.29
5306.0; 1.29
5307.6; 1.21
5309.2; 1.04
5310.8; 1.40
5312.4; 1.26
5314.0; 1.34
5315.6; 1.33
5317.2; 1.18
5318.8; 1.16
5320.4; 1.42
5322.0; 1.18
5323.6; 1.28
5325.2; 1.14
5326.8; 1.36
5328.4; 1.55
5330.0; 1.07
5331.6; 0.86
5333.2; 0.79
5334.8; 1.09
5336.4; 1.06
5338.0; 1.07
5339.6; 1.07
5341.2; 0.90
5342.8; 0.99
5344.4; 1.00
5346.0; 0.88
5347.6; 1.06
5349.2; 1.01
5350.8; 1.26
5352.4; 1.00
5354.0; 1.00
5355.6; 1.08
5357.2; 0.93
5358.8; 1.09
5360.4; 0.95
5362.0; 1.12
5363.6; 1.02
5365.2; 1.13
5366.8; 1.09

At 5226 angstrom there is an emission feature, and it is C III]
